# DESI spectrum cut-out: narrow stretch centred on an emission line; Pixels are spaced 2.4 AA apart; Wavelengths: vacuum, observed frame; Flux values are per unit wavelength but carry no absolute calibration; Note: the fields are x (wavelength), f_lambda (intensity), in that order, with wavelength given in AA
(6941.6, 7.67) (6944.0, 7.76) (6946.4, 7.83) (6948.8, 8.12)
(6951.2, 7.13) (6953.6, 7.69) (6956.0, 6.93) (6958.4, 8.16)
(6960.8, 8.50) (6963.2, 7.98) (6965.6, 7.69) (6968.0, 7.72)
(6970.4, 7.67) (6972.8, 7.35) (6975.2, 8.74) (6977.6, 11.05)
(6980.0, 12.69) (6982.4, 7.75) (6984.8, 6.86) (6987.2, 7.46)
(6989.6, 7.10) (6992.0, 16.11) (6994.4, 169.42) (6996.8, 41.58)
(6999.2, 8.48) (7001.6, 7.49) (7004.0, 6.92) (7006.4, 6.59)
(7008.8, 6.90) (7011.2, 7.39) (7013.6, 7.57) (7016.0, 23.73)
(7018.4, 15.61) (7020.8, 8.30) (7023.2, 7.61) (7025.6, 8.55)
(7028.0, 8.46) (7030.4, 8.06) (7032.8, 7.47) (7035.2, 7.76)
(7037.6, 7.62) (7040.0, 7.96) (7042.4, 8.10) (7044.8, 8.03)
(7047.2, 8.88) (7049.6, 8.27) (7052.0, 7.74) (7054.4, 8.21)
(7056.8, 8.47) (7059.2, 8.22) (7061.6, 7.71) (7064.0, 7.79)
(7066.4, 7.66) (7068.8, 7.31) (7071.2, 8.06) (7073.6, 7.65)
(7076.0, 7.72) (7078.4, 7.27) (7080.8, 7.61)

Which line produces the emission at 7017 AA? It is [N II]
